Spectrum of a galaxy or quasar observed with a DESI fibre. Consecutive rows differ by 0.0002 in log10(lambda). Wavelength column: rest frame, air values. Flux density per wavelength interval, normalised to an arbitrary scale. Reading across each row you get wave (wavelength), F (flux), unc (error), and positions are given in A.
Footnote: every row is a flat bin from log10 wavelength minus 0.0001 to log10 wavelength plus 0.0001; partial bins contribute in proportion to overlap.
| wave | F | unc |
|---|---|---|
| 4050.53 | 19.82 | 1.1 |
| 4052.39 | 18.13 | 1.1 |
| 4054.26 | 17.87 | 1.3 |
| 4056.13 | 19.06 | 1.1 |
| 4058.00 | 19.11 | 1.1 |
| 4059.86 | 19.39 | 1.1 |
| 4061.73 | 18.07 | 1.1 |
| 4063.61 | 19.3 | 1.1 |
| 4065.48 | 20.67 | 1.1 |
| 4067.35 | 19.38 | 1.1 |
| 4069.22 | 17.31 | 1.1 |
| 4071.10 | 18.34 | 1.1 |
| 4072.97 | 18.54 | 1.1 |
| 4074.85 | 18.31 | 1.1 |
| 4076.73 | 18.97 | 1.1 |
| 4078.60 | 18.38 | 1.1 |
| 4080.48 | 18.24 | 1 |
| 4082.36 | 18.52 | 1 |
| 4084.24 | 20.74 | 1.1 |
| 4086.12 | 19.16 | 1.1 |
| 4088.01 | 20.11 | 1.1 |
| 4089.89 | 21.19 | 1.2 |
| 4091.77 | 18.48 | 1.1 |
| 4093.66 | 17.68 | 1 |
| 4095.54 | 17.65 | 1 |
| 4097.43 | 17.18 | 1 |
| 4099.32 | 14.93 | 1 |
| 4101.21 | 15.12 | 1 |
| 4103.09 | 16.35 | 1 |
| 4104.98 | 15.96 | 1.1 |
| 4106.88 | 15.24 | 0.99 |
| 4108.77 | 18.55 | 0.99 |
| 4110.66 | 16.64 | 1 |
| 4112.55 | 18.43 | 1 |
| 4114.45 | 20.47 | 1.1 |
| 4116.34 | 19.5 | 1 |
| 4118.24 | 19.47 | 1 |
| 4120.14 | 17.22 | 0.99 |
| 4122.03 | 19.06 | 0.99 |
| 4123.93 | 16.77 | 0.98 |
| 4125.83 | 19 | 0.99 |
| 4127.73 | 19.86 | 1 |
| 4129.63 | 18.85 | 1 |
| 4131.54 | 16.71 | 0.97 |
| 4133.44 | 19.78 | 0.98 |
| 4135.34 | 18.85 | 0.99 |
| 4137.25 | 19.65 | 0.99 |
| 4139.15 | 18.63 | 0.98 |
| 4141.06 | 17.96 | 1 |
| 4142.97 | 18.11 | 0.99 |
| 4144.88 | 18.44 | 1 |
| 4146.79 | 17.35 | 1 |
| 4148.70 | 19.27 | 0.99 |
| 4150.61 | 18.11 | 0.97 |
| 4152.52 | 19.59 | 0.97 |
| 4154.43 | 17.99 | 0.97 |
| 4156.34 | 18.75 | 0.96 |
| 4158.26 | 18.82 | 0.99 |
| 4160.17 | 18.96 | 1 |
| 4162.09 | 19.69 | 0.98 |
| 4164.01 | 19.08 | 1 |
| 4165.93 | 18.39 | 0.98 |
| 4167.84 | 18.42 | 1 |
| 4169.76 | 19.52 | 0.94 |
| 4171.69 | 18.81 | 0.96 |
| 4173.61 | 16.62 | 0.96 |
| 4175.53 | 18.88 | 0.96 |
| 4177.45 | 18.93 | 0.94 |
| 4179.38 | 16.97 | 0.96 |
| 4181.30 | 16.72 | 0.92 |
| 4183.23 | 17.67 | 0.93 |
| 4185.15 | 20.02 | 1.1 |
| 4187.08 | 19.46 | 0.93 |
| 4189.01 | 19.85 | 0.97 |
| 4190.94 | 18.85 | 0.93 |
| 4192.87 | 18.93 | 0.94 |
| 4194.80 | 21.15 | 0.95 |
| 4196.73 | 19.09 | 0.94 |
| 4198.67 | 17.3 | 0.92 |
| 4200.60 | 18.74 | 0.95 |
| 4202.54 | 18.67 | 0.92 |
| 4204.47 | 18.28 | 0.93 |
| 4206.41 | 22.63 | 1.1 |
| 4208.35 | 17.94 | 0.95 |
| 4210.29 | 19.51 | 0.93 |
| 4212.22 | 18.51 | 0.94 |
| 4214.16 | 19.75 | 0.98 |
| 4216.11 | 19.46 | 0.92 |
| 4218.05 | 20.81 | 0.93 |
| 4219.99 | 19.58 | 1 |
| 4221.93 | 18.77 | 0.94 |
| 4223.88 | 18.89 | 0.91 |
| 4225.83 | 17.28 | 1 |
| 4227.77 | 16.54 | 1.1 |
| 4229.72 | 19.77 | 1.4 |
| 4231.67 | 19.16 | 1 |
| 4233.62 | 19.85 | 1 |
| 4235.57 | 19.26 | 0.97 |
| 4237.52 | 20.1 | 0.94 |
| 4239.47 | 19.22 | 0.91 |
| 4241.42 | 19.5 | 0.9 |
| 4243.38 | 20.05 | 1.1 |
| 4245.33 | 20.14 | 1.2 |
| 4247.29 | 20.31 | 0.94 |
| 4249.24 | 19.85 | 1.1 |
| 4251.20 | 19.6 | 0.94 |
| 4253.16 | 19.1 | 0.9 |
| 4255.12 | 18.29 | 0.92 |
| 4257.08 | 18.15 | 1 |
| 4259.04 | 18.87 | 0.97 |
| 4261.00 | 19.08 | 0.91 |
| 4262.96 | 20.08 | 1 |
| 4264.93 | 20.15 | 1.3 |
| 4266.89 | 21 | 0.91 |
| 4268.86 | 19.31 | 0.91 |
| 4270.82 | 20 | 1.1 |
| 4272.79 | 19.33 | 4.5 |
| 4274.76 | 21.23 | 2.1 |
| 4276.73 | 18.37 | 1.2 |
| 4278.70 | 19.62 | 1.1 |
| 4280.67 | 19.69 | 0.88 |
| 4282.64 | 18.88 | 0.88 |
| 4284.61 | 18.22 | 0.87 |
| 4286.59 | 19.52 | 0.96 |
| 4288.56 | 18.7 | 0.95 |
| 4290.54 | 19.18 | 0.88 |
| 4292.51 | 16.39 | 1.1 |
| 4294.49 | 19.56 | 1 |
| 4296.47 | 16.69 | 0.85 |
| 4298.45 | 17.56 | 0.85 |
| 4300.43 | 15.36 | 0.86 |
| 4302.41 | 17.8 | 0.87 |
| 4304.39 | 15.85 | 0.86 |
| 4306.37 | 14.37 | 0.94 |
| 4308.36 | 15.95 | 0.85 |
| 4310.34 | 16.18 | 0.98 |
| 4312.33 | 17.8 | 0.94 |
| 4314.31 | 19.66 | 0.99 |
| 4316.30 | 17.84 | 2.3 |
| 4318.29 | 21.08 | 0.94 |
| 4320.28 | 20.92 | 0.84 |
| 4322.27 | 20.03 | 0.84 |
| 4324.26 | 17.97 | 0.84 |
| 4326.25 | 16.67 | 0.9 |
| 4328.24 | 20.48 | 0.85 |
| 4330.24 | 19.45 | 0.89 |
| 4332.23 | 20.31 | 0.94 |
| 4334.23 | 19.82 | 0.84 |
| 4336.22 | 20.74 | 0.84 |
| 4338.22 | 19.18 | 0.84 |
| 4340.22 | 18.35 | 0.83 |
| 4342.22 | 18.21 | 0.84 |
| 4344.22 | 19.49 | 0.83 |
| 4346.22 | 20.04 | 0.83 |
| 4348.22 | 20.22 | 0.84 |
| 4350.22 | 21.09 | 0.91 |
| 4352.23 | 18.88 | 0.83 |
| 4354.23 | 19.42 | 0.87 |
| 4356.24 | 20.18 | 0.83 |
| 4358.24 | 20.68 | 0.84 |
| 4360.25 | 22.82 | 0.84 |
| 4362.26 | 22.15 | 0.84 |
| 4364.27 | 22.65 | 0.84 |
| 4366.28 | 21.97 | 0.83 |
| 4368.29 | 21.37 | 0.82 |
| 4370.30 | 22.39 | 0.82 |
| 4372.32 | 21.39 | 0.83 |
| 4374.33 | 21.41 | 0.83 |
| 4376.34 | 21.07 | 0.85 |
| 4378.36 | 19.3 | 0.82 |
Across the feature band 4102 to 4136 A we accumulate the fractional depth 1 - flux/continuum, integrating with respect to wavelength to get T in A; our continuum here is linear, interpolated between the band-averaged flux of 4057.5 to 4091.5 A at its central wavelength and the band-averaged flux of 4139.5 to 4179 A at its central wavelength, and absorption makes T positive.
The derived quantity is 1.22 A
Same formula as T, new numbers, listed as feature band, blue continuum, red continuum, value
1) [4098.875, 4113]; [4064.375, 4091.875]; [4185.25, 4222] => 2.1 A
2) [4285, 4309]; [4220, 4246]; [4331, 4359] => 2.7 A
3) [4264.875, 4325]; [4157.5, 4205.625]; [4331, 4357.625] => 2.8 A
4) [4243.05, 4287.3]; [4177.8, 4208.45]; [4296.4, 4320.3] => -3.9 A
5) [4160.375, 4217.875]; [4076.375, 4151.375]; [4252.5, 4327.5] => -1.7 A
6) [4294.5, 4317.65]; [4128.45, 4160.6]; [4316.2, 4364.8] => 3.2 A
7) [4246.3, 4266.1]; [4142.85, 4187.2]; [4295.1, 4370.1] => -0.5 A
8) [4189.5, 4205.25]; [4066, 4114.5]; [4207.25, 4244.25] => 0.0 A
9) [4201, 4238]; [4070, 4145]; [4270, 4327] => -1.8 A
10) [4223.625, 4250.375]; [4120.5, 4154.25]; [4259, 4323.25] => -1.0 A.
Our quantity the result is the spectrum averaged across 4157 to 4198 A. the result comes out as 18.8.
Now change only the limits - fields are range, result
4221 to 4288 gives 19.3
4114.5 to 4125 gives 18.6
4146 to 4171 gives 18.8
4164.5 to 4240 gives 18.9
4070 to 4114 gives 18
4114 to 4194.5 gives 18.7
